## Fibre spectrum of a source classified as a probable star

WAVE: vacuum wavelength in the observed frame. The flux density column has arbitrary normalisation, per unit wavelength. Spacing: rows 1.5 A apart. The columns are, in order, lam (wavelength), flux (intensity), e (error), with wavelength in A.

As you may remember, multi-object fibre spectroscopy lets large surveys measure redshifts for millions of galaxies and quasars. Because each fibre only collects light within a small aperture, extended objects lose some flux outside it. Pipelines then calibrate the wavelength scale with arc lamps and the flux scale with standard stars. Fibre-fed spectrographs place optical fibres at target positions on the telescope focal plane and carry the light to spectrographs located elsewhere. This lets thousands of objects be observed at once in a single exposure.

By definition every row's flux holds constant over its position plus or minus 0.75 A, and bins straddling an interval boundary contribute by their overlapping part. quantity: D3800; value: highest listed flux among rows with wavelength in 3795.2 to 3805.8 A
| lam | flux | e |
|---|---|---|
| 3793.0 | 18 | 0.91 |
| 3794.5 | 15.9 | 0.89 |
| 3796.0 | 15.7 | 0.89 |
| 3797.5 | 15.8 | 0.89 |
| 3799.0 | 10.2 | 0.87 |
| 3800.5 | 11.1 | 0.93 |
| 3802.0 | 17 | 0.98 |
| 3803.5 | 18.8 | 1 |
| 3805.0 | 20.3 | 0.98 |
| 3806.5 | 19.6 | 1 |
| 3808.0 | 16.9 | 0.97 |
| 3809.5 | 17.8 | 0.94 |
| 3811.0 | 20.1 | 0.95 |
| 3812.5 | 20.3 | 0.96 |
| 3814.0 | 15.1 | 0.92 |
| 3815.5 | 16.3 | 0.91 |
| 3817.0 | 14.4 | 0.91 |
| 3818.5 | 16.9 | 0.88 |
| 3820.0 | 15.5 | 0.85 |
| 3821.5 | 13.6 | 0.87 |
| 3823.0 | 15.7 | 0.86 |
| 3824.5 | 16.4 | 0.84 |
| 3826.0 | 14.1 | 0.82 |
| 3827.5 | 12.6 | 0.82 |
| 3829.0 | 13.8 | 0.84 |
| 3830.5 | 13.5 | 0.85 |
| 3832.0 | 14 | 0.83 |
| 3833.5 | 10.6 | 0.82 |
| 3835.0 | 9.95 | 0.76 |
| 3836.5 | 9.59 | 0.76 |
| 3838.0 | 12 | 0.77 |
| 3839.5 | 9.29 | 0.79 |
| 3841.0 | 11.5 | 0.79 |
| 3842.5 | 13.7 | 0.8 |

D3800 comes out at 20.3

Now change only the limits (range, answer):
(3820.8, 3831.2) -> 16.4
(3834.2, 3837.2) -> 9.95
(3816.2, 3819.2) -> 16.9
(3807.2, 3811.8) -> 20.1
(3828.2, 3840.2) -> 14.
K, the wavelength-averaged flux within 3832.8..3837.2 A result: 10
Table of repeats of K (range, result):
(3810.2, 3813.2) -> 20.2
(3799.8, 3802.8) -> 14.2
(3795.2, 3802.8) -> 14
